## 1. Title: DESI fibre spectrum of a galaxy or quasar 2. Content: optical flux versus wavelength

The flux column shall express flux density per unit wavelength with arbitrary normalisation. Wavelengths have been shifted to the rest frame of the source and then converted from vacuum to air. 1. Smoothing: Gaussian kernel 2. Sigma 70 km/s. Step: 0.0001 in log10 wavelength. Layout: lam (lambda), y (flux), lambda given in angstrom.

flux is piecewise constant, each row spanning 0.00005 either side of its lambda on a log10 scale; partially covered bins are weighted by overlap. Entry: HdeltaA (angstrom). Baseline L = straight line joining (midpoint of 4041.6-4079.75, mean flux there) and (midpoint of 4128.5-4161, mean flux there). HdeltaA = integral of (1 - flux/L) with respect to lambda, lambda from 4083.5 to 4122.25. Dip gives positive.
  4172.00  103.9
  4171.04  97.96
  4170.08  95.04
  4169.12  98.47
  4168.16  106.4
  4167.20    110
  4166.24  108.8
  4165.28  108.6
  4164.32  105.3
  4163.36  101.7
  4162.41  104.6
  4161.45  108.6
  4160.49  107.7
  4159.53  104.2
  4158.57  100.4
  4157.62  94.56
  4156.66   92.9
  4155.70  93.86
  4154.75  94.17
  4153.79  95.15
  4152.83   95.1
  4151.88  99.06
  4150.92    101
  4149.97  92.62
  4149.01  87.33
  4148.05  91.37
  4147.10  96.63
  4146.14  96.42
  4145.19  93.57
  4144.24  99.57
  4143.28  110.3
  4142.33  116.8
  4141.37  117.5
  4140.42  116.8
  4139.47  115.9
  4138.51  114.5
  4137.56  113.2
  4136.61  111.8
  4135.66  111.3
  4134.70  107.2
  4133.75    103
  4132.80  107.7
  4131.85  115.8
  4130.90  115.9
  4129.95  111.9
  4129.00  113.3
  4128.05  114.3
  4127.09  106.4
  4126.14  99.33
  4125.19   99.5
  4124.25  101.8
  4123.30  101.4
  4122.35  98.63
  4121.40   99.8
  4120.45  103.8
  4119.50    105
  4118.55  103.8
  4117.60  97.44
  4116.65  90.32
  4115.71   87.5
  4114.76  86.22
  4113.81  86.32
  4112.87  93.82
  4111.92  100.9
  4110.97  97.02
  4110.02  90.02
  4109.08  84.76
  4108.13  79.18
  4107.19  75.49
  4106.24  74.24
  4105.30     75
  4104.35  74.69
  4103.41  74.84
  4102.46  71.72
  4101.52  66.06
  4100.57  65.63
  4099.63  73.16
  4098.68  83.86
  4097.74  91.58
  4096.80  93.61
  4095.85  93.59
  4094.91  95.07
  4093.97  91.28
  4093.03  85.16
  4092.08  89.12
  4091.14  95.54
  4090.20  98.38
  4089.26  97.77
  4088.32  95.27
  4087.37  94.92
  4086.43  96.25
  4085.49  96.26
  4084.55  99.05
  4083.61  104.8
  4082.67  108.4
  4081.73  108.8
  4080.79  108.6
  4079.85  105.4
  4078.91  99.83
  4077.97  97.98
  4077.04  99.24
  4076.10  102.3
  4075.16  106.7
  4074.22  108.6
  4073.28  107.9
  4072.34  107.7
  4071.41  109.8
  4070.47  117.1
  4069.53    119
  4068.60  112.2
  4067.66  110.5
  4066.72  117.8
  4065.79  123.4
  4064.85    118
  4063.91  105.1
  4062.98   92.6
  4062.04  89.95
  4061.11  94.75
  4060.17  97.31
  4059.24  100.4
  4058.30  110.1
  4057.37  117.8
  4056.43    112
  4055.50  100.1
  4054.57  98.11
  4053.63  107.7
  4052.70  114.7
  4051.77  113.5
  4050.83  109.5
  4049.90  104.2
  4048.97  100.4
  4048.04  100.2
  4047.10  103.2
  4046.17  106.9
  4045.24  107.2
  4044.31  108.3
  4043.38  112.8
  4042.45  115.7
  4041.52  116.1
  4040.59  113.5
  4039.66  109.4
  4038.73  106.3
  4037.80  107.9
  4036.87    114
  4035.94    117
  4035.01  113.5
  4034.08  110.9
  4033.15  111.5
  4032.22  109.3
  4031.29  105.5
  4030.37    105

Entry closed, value 6.0 angstrom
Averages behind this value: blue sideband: 107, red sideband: 104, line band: 89.2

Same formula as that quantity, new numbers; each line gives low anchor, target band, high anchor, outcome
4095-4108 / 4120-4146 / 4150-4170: -5.0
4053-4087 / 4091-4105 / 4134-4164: 3.0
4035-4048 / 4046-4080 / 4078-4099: -0.8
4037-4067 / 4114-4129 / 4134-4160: 0.5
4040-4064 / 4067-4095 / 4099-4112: -3.6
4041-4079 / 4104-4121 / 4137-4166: 2.5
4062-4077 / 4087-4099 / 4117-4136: 1.7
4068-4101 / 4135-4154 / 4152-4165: -0.8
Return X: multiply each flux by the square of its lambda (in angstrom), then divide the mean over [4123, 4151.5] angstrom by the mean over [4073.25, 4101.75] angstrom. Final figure 1.14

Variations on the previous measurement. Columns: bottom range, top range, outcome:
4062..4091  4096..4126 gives 0.85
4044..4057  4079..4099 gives 0.93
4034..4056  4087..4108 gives 0.79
